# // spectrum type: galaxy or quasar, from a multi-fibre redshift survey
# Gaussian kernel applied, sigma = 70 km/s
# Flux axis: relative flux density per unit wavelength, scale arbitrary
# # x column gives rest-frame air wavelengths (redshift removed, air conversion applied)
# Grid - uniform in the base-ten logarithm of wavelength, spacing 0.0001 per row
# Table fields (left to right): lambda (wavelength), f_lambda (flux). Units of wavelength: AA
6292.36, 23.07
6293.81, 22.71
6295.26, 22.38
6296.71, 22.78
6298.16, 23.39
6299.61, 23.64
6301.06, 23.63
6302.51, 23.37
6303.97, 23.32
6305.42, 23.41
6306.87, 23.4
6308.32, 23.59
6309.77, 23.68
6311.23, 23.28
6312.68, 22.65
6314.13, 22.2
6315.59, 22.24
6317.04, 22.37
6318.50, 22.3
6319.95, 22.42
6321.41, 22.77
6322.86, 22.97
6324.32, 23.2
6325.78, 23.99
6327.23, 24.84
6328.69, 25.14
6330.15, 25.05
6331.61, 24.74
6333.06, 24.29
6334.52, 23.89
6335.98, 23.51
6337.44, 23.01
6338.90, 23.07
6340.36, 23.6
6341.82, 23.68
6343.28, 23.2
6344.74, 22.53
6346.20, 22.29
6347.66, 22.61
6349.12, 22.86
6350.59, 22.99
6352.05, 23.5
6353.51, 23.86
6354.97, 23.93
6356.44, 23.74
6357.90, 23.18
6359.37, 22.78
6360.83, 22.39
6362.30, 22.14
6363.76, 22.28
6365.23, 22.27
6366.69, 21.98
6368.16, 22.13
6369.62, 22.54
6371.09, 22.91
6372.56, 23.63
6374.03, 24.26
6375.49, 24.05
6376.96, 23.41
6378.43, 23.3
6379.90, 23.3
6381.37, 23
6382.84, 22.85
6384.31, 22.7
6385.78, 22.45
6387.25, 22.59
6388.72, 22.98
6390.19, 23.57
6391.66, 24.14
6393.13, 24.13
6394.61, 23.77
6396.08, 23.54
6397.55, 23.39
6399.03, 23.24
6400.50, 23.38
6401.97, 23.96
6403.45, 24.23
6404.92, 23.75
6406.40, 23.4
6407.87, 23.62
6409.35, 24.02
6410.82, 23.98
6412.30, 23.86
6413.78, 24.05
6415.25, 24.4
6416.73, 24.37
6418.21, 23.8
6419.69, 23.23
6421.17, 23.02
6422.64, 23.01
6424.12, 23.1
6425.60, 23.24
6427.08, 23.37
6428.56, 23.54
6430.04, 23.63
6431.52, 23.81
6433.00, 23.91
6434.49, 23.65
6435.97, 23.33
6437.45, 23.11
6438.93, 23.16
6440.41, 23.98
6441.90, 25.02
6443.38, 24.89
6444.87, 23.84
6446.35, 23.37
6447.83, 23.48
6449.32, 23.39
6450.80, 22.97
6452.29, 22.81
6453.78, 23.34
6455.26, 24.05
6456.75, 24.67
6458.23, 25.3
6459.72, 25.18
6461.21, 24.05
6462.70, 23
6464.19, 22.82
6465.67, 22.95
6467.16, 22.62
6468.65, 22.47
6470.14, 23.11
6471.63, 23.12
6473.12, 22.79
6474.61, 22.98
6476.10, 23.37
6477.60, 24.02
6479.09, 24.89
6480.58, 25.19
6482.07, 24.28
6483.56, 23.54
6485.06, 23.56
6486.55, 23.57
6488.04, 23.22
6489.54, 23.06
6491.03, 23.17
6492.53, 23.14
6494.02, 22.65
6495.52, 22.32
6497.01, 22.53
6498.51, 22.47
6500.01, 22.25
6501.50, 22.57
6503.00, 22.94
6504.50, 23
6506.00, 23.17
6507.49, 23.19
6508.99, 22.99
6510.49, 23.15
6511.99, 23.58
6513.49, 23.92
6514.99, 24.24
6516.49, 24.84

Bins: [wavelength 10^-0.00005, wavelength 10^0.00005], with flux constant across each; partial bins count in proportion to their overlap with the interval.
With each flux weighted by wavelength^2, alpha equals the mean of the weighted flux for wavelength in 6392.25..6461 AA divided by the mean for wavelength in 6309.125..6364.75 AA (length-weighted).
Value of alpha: 1.1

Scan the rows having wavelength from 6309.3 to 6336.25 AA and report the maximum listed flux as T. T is 25.14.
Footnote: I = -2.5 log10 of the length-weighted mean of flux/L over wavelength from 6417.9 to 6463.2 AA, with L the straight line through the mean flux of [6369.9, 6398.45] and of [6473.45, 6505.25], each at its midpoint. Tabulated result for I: -0.02 mag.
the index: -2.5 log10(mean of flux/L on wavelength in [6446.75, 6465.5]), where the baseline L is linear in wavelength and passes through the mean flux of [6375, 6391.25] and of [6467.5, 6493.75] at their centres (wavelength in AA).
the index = -0.02 mag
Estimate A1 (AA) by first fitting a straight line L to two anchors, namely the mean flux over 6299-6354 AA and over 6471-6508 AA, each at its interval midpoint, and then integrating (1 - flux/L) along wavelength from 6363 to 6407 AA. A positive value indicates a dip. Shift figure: 0.1 AA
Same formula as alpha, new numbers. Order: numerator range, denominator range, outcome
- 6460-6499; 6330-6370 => 1.05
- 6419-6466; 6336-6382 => 1.05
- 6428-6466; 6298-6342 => 1.05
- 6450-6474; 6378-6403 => 1.03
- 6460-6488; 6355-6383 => 1.06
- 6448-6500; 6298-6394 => 1.05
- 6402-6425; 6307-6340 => 1.04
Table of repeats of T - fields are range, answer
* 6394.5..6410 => 24.23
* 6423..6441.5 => 23.98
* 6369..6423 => 24.4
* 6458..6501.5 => 25.3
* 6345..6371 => 23.93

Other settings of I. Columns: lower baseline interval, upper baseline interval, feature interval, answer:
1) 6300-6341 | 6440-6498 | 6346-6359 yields 0.01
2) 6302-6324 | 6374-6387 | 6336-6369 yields 0.01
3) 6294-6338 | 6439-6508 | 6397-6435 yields -0.01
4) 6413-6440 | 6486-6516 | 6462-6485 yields -0.01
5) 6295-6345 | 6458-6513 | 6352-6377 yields 0.01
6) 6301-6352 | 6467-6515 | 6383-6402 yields 0.00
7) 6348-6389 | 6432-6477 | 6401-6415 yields -0.03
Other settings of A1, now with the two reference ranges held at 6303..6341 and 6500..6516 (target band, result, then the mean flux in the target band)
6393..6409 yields -0.2 AA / 23.7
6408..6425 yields -0.3 AA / 23.7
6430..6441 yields -0.1 AA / 23.6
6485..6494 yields 0.0 AA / 23.2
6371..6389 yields 0.1 AA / 23.2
